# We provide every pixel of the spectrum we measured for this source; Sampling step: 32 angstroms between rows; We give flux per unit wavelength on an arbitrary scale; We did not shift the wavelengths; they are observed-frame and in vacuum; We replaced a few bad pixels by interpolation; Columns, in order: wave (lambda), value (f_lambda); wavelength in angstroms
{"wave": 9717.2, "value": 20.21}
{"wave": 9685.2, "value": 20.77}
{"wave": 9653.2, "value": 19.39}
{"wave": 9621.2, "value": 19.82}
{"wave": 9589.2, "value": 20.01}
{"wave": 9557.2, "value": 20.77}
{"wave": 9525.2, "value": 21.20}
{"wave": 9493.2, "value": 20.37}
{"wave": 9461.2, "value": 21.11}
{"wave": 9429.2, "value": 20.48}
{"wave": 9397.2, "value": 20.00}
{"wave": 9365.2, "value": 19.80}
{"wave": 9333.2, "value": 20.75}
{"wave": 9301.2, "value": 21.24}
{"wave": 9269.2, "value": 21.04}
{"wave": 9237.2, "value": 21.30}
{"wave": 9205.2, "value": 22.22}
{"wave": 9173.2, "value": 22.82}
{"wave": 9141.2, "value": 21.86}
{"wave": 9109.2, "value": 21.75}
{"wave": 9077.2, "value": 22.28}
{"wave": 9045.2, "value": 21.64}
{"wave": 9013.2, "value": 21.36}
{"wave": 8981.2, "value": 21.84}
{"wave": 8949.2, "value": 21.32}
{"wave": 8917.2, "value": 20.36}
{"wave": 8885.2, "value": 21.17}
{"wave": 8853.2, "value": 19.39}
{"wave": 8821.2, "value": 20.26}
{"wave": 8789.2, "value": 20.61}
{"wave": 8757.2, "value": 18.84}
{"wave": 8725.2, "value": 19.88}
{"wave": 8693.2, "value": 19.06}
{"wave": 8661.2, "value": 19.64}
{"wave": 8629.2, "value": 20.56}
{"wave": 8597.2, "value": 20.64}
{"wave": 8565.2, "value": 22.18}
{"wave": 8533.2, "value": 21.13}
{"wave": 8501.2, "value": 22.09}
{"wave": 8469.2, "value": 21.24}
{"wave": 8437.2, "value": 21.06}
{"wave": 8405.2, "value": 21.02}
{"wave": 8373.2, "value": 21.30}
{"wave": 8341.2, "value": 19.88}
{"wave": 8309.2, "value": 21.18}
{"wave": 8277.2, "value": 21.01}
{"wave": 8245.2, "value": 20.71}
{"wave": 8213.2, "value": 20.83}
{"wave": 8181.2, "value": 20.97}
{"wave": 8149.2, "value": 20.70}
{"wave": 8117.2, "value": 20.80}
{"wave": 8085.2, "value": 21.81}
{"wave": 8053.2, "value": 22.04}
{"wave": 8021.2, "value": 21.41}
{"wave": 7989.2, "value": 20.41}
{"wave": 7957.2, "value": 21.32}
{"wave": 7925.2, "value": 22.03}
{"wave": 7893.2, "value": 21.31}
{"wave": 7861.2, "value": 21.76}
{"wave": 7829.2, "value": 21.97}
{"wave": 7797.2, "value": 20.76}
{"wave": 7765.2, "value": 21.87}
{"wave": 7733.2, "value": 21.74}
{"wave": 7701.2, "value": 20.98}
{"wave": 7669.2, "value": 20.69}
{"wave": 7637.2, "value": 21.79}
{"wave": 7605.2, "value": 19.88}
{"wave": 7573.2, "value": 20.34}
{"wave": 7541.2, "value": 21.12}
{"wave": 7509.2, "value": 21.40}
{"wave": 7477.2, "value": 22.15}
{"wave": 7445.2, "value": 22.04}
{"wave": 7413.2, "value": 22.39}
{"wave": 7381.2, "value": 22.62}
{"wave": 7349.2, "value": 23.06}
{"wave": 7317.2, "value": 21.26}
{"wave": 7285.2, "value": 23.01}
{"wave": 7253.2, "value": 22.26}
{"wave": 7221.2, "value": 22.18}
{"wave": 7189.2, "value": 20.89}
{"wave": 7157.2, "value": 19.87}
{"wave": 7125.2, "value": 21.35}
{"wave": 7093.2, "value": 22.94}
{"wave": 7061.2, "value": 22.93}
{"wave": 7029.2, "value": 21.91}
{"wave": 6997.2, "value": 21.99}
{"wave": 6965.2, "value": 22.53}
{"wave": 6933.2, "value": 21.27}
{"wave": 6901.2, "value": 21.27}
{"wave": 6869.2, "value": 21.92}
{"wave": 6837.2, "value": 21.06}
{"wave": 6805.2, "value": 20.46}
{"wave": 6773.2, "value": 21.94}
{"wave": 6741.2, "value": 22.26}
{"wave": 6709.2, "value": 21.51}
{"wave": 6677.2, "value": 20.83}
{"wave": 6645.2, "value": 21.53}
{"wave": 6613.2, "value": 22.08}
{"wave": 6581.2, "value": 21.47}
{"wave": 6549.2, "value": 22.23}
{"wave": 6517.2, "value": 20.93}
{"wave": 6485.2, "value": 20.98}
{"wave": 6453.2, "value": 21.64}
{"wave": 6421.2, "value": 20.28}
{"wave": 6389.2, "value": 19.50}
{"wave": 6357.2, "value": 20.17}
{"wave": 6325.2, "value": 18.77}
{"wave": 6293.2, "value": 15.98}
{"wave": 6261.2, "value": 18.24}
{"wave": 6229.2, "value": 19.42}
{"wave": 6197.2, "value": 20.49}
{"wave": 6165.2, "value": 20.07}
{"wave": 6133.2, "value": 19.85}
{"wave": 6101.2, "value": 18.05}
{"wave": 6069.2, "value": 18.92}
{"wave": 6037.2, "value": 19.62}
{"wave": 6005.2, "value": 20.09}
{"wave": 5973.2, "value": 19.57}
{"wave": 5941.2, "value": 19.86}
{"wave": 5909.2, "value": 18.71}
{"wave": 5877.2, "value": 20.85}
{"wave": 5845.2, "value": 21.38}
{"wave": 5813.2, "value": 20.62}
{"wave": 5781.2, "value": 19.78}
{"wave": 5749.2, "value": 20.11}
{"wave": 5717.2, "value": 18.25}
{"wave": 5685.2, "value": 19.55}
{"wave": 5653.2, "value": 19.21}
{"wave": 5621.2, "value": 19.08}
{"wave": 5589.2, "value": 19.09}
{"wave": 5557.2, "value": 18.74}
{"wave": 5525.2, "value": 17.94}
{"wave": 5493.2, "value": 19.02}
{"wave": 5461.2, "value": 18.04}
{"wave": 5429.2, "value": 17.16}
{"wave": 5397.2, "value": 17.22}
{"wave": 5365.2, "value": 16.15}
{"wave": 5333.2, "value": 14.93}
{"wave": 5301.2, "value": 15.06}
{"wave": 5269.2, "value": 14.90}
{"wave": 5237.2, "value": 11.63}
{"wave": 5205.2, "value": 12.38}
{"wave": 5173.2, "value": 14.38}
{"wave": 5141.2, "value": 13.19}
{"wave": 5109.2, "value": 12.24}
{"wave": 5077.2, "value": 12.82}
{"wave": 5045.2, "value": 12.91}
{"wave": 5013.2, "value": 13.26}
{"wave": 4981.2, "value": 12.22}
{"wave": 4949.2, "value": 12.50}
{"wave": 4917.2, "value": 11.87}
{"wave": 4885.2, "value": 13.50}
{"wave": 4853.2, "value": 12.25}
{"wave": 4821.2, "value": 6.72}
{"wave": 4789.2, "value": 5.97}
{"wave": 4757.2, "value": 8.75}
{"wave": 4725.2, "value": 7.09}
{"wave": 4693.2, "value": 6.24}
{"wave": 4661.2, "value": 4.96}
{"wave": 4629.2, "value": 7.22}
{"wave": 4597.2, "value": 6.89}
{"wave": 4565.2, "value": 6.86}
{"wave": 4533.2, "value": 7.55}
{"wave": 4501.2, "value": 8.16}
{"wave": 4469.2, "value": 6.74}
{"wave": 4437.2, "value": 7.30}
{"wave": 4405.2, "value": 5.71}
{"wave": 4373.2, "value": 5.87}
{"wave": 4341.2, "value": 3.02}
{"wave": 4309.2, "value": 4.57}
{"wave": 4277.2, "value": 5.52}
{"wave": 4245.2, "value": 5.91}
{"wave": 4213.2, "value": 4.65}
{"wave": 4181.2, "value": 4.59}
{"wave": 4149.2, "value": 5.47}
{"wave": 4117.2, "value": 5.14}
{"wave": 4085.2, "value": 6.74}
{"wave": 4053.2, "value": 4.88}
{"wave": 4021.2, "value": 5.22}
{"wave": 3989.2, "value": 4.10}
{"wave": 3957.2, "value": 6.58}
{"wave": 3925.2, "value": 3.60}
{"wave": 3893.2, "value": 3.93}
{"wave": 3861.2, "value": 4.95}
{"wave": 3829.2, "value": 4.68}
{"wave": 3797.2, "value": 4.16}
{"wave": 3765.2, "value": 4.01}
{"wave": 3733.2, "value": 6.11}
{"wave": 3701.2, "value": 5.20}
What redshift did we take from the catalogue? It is 0.216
